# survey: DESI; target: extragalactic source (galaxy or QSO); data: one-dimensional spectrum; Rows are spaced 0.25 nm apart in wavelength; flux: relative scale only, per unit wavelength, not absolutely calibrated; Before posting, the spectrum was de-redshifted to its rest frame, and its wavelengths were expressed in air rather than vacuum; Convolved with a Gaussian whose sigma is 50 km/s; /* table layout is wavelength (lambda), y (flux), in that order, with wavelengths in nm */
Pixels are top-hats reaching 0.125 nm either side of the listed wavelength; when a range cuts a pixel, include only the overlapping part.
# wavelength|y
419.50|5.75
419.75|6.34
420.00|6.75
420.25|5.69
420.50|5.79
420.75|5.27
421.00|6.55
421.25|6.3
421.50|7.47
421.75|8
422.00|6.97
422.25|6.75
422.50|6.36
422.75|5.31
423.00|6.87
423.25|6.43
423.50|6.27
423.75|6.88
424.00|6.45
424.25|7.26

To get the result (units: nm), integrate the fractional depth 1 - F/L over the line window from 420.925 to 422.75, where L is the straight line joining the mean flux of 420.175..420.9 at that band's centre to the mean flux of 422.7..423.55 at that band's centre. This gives -0.27 nm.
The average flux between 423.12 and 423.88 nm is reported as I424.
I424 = 6.53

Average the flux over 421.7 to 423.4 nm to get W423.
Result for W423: 6.61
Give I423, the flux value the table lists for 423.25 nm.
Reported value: 6.43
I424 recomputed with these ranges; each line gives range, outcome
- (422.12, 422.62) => 6.56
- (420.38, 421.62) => 6.27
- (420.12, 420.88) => 5.6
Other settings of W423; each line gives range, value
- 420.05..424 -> 6.47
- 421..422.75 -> 6.83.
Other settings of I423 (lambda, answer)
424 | 6.45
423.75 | 6.88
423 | 6.87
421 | 6.55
